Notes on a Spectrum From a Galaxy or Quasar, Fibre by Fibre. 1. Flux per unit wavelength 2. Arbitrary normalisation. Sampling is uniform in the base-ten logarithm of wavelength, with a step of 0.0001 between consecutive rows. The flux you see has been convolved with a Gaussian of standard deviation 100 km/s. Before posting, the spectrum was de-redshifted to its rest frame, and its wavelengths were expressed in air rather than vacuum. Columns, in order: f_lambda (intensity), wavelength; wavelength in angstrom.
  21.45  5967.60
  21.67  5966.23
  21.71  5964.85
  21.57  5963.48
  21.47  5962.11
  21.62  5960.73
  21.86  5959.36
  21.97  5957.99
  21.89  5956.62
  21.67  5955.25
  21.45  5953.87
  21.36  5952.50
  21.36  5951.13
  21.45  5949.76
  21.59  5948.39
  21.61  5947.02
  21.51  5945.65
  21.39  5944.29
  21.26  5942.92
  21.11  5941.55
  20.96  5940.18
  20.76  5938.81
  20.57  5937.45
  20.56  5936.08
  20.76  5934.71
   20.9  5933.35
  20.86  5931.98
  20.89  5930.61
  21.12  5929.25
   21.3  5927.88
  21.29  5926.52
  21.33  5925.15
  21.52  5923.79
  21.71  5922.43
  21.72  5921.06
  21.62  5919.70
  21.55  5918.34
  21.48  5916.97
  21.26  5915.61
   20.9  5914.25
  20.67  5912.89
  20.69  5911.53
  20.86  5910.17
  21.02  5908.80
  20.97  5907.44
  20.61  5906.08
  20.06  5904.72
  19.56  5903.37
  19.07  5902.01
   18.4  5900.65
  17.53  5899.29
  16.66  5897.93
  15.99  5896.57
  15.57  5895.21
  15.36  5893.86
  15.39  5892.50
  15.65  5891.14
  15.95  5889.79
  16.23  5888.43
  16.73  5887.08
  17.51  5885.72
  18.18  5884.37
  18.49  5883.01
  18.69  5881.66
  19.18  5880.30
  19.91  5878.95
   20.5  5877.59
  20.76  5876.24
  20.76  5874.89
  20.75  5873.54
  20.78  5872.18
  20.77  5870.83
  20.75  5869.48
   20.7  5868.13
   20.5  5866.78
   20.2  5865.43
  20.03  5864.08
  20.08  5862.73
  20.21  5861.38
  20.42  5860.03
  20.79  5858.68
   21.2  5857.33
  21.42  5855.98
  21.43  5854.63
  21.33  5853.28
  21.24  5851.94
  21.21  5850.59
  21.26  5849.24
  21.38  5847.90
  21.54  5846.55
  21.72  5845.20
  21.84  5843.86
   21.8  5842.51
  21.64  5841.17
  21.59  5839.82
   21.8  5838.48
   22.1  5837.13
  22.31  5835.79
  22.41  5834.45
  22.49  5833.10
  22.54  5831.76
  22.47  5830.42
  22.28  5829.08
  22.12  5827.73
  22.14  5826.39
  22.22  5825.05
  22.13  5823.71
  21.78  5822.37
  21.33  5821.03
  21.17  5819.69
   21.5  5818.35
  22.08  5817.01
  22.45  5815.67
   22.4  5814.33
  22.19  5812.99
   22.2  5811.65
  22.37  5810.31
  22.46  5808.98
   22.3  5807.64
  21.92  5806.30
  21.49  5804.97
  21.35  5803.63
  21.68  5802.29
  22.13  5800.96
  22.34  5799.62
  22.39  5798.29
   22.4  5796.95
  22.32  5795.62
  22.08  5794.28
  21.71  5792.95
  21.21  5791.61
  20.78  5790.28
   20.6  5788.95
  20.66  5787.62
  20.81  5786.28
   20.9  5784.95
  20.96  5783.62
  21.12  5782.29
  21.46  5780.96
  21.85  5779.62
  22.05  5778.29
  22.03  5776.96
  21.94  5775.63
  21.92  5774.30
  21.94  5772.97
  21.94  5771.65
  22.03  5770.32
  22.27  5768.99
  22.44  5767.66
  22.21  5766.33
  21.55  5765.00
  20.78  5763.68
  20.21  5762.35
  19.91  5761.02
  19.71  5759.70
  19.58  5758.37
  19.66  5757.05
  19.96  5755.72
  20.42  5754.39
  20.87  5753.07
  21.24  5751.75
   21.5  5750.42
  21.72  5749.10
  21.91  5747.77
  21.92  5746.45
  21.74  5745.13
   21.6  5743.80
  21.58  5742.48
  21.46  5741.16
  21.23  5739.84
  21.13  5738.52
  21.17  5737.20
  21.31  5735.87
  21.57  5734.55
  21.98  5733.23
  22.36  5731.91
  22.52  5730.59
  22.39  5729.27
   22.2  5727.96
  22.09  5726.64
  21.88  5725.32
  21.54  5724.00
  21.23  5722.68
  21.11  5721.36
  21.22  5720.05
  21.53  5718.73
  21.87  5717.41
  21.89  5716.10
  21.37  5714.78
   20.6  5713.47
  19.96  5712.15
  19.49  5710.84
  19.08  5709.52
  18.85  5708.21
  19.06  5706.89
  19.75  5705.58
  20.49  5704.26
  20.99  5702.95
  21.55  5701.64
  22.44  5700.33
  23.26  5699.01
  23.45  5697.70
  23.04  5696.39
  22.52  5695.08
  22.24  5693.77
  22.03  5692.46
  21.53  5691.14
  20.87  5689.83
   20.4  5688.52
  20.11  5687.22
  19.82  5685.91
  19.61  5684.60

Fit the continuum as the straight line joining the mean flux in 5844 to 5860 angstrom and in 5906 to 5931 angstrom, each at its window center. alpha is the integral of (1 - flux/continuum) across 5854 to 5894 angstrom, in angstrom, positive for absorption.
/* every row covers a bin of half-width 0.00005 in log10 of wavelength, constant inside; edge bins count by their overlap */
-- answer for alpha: 3.6 angstrom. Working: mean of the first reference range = 21.3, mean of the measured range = 19.4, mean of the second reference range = 21.2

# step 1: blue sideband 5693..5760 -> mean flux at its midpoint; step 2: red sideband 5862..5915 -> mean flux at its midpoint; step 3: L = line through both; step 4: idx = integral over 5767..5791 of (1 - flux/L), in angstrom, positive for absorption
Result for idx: -1.14 angstrom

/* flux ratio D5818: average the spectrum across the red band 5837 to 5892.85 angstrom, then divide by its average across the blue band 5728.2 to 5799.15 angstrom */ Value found 0.94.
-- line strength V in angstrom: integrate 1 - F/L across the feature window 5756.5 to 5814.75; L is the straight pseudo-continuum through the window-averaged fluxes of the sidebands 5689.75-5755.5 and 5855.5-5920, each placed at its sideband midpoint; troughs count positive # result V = -2.58 angstrom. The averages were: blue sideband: 21.4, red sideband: 19.4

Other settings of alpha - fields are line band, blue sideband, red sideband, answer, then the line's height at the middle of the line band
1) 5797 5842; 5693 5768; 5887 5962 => -2.8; 20.8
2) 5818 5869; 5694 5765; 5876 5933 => -3.7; 20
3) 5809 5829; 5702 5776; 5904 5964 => -0.8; 21.2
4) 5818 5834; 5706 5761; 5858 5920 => -1.6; 20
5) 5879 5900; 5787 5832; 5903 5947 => 4.3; 21.3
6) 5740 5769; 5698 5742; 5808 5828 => 0.6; 21.5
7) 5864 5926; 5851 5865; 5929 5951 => 4.4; 20.9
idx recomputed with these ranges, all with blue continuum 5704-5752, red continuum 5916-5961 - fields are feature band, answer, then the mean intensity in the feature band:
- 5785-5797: 0.0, 21.3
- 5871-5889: 1.8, 19.2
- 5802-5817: -0.6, 22.1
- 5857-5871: 0.5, 20.5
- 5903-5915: 0.4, 20.6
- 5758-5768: 0.2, 20.8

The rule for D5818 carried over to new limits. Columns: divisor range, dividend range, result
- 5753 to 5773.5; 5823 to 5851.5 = 1.05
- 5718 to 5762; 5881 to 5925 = 0.89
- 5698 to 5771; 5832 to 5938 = 0.95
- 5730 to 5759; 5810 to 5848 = 1.03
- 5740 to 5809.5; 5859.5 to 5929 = 0.91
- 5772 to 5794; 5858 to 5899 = 0.88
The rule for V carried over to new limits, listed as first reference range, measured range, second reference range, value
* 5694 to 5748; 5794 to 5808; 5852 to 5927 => -0.97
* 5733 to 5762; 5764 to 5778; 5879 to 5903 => -1.10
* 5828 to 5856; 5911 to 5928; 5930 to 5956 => -0.01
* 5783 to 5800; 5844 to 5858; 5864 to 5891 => -1.01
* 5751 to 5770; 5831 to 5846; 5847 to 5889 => -1.26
